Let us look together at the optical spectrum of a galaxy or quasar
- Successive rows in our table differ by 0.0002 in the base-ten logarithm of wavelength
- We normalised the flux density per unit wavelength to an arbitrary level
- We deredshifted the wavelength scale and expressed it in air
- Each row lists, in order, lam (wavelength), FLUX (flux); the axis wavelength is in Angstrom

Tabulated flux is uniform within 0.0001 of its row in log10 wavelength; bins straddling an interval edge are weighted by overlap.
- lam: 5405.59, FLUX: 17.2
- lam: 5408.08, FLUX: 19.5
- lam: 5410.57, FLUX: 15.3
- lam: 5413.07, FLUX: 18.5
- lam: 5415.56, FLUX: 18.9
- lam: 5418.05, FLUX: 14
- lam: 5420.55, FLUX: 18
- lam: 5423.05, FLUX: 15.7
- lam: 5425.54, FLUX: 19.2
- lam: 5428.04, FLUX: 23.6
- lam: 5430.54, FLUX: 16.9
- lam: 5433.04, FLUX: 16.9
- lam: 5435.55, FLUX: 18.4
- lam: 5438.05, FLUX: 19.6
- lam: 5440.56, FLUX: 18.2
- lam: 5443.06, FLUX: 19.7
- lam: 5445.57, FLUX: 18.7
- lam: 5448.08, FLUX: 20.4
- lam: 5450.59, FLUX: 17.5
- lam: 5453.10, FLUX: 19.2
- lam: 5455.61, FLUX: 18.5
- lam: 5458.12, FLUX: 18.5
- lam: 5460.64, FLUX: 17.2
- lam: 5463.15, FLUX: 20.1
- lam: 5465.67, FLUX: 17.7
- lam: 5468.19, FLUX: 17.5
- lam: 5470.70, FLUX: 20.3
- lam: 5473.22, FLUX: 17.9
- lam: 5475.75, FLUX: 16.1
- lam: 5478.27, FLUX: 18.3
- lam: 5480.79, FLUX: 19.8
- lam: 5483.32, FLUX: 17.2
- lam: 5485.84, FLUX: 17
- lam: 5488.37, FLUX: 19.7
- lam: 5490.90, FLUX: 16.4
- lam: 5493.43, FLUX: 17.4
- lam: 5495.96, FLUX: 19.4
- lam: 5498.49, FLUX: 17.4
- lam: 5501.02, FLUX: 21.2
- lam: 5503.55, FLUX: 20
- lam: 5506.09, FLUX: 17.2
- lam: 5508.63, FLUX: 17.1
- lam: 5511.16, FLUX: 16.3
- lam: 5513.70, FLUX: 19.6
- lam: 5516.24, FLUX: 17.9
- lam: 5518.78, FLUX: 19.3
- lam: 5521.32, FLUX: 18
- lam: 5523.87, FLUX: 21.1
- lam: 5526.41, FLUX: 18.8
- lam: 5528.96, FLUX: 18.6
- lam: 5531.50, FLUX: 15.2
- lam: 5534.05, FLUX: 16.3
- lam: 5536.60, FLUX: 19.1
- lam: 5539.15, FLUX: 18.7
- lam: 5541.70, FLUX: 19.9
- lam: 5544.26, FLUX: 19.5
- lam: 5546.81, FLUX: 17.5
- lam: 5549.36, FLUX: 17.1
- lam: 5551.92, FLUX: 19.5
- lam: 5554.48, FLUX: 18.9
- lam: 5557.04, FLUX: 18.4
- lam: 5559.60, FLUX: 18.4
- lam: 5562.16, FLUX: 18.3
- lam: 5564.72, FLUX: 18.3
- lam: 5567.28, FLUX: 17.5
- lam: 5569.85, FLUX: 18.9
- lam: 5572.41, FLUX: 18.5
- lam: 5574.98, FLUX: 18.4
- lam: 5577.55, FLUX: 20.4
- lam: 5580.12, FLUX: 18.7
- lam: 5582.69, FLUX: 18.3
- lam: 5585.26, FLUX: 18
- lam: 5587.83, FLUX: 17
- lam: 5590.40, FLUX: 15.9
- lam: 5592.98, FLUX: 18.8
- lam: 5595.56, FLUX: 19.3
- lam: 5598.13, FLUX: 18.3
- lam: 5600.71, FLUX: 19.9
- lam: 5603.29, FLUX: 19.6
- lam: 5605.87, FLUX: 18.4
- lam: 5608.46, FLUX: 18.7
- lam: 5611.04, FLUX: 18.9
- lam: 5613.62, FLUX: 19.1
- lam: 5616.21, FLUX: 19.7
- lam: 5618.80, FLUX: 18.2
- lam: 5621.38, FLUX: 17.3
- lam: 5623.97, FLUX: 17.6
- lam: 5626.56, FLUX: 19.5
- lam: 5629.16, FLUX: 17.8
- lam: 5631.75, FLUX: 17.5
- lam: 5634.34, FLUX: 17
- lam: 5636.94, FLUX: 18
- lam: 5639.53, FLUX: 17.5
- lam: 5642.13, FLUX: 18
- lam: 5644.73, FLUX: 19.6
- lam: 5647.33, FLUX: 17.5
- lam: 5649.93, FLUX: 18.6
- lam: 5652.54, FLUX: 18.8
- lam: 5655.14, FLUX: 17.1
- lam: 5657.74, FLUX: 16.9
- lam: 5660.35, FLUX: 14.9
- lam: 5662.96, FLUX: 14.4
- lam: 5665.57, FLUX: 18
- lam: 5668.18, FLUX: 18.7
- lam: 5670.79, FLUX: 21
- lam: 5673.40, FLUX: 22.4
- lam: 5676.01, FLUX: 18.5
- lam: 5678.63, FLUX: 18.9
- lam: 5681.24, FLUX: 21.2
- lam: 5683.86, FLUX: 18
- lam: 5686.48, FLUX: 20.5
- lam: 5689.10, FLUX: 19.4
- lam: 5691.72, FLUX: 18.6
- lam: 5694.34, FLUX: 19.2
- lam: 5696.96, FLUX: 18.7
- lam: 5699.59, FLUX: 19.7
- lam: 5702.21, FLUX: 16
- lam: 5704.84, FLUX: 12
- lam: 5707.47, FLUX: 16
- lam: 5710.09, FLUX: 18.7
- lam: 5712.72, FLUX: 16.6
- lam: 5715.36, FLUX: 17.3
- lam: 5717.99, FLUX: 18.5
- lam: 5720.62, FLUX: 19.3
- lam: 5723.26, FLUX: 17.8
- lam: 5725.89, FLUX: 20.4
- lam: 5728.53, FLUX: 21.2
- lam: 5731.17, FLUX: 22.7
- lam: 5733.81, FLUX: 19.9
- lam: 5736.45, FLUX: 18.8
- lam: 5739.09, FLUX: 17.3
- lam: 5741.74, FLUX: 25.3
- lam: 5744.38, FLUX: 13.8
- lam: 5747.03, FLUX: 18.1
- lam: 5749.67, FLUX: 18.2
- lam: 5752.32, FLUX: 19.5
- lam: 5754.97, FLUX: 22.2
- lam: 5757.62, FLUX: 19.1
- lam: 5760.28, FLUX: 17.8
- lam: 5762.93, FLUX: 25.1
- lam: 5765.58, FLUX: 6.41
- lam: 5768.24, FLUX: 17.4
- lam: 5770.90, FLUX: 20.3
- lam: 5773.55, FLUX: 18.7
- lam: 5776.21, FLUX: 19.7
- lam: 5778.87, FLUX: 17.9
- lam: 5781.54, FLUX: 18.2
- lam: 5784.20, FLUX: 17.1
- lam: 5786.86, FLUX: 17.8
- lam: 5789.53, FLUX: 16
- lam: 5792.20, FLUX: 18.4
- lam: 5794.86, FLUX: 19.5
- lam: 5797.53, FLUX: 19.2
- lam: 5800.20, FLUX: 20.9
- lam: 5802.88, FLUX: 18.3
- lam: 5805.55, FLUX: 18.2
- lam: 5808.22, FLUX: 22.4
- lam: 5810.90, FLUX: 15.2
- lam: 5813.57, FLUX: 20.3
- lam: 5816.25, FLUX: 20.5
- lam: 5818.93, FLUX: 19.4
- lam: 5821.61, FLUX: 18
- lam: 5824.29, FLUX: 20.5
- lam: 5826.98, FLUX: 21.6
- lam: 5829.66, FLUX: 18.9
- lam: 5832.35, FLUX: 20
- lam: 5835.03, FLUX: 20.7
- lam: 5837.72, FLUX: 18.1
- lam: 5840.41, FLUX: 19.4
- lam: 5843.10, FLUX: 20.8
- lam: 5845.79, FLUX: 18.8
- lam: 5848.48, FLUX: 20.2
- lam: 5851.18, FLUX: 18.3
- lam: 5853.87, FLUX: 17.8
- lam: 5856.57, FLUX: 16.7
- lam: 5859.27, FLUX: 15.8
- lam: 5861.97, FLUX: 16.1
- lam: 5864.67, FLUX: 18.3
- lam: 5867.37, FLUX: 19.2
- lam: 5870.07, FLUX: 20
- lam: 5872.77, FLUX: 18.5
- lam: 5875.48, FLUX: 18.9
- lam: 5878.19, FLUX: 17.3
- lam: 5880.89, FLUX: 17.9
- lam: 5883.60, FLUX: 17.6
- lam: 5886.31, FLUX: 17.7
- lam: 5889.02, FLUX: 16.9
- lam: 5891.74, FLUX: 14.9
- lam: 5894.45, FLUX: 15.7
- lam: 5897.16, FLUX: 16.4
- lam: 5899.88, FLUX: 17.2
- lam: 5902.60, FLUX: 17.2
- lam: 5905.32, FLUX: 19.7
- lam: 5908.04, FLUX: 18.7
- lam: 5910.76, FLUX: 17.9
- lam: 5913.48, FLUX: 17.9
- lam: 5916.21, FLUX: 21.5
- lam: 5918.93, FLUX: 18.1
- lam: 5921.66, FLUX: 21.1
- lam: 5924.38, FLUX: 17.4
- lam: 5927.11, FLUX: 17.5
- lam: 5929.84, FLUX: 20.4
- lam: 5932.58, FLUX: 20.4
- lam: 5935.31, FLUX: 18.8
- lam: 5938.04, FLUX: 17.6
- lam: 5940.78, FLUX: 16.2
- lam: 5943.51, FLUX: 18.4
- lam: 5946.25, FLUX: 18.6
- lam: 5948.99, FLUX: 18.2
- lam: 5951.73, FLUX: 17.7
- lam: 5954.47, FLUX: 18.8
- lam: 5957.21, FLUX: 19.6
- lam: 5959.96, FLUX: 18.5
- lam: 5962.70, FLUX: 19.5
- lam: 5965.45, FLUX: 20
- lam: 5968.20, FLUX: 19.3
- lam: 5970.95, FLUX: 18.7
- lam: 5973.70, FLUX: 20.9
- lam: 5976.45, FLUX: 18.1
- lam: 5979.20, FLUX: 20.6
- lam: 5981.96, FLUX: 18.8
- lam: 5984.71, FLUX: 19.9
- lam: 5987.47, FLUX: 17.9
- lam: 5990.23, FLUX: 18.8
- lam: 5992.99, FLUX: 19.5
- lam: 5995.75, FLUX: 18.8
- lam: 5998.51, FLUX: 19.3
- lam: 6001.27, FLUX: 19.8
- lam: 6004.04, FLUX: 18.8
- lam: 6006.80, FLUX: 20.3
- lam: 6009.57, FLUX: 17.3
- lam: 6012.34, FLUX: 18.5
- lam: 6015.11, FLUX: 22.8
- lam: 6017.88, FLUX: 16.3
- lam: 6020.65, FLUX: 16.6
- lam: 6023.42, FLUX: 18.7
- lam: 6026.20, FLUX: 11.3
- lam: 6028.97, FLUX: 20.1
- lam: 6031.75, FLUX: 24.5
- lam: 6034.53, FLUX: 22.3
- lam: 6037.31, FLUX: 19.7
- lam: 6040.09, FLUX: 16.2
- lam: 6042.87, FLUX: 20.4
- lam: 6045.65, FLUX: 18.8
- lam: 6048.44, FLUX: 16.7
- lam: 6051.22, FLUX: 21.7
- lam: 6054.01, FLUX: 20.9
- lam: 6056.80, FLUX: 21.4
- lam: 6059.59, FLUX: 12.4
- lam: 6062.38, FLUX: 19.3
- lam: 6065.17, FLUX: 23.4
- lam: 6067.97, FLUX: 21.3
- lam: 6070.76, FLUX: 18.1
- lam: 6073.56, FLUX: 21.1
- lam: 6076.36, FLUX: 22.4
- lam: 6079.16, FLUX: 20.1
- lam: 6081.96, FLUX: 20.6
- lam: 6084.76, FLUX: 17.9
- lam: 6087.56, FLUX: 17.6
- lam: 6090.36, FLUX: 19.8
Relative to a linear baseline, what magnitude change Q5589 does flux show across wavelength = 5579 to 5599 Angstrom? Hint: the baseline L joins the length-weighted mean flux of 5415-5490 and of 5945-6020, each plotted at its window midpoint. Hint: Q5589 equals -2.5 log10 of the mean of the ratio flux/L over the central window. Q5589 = 0.03 mag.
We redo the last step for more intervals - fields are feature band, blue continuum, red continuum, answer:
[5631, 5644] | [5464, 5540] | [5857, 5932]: 0.027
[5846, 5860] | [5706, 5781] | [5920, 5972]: 0.048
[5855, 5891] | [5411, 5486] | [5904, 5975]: 0.066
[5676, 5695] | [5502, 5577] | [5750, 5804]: -0.052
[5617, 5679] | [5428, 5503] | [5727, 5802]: 0.036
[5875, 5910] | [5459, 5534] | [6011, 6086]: 0.102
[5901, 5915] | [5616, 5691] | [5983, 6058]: 0.036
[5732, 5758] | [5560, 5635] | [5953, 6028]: -0.042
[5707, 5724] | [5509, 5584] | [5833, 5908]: 0.024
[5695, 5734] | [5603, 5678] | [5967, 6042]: 0.006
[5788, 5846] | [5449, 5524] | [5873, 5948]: -0.069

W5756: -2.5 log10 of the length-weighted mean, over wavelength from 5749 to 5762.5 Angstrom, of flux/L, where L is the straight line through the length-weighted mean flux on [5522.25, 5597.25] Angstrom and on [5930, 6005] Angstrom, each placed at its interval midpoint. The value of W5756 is -0.06 mag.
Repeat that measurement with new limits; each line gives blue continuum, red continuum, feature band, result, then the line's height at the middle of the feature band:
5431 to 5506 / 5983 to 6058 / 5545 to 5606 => 0.01 mag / 18.6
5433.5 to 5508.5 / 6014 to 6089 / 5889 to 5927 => 0.07 mag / 19.1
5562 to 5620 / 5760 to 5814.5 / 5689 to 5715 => 0.06 mag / 18.4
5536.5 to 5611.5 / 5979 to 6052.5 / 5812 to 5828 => -0.06 mag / 18.8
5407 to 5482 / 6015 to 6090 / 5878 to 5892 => 0.11 mag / 19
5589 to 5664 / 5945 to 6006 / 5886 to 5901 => 0.15 mag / 18.9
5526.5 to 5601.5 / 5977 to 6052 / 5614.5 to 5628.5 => 0.00 mag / 18.4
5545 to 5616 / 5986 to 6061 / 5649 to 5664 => 0.11 mag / 18.6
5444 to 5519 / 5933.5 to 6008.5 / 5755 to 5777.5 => 0.02 mag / 18.7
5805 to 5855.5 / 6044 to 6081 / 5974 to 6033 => 0.05 mag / 19.7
